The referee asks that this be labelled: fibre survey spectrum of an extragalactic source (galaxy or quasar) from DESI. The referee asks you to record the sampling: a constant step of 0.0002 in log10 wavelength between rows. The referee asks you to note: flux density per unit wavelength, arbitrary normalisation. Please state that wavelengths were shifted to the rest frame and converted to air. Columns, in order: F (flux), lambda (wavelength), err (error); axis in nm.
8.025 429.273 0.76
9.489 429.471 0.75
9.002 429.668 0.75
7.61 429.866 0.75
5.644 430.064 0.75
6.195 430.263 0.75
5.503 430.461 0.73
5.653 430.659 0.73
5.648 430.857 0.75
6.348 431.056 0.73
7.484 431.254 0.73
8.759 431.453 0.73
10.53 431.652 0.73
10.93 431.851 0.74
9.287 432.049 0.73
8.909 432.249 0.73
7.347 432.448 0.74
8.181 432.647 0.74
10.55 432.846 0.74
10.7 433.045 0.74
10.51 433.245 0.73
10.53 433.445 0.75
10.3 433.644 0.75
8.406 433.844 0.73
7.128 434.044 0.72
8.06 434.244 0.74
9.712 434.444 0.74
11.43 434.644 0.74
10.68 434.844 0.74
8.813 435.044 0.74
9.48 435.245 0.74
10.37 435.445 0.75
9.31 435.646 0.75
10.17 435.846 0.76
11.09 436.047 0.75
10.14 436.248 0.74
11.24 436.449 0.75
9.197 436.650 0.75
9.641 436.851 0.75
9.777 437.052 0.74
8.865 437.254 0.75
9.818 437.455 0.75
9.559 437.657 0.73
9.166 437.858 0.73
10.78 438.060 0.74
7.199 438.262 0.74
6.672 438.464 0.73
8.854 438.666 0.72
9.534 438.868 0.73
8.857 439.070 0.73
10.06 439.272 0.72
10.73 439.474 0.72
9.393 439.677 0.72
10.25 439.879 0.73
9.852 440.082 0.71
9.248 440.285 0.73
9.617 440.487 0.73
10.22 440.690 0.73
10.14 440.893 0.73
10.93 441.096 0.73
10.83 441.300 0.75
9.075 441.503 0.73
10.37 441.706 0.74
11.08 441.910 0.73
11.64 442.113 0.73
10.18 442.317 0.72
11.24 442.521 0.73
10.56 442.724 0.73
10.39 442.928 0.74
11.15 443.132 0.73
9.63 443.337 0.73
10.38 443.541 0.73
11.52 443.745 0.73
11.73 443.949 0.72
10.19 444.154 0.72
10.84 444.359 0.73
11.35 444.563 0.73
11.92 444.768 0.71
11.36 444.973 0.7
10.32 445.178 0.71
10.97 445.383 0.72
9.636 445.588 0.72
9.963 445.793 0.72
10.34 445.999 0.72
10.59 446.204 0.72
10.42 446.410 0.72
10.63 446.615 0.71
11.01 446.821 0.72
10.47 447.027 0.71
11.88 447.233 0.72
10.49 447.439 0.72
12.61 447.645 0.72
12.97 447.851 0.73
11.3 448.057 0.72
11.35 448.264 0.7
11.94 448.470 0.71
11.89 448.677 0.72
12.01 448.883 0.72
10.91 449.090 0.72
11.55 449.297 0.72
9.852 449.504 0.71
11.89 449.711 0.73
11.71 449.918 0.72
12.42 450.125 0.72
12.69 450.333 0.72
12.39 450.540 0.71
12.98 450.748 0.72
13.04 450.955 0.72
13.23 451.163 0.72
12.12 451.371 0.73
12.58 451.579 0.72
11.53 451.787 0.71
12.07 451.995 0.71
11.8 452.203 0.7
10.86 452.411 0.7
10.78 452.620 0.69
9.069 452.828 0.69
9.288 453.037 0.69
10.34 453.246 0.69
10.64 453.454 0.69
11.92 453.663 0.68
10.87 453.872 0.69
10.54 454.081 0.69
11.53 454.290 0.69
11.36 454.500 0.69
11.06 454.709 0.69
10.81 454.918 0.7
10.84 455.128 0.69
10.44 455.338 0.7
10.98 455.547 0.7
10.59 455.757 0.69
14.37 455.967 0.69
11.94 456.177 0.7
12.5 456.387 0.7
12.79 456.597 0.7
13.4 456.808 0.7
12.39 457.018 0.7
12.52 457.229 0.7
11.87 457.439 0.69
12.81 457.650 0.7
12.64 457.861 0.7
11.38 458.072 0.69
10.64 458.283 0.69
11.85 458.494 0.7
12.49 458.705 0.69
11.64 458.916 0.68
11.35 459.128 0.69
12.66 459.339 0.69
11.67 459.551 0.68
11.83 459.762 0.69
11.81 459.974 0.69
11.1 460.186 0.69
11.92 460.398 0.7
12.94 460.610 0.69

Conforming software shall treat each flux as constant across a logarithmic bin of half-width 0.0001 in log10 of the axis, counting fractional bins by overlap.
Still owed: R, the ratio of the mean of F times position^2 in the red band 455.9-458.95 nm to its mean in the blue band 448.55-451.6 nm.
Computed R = 1.1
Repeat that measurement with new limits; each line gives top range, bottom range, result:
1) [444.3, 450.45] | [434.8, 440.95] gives 1.22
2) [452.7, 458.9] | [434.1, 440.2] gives 1.30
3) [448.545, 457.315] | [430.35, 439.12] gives 1.38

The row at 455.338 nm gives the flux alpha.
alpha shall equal 10.44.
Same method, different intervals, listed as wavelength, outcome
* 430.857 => 5.648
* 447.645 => 12.61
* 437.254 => 8.865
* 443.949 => 11.73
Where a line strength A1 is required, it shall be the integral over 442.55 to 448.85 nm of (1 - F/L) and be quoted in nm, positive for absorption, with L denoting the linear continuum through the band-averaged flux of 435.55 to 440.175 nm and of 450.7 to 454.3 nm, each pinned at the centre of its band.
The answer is -0.28 nm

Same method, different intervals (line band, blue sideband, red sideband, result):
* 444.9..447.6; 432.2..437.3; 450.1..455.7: 0.025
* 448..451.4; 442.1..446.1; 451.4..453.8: -0.322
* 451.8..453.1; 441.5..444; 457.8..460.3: 0.067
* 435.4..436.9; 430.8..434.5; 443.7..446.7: -0.112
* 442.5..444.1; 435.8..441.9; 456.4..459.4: -0.076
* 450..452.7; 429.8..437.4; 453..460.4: -0.287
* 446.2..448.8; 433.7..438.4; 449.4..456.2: -0.125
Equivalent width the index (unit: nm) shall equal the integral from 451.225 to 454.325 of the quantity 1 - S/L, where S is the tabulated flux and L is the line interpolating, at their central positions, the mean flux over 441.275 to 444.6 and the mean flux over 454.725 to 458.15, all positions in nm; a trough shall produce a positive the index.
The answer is 0.15 nm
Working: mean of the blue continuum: 10.7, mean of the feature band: 11.1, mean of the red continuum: 12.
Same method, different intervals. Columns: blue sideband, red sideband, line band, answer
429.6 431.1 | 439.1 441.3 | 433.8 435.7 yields -0.32 nm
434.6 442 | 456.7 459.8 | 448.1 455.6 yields -0.06 nm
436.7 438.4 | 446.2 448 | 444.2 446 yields 0.02 nm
